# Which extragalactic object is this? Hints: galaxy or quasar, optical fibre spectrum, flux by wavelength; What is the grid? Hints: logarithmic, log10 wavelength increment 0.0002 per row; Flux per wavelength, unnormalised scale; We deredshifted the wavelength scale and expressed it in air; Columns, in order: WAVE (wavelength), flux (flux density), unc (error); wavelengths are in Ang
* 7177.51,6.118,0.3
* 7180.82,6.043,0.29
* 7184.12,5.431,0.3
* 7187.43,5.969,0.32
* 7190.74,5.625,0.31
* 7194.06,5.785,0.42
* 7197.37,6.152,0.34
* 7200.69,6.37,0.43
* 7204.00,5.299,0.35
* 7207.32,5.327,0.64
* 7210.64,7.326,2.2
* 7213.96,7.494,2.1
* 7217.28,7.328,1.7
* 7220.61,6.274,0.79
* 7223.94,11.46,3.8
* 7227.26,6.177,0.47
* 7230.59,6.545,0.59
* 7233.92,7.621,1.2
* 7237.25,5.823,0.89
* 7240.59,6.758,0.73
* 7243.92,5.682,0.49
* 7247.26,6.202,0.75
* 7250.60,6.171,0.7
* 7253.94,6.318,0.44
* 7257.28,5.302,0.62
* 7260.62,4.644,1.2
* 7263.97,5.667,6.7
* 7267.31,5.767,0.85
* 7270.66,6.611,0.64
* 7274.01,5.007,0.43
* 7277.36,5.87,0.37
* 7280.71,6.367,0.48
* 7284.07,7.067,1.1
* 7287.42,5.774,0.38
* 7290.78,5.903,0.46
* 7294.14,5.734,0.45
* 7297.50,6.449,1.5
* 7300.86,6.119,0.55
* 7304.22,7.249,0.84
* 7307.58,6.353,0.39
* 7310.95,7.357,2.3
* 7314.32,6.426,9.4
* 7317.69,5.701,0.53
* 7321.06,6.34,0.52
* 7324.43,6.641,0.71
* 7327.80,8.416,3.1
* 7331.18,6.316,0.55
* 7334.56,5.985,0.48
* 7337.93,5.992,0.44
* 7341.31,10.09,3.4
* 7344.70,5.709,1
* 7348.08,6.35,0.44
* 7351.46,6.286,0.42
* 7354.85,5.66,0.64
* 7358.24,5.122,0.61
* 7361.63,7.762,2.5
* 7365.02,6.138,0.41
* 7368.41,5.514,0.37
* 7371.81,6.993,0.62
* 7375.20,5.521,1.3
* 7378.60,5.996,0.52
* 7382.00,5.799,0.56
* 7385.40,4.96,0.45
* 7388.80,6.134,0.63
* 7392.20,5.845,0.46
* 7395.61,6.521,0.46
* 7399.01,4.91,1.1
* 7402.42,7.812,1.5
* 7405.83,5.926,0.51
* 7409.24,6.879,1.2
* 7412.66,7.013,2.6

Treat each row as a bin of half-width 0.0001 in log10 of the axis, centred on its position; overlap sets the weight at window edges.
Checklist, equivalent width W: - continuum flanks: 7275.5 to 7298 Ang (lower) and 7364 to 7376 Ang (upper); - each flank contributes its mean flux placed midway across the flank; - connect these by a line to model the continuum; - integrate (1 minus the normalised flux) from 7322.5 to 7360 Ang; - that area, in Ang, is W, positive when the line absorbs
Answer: -3.1 Ang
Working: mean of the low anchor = 6.14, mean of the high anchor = 6.08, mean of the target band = 6.6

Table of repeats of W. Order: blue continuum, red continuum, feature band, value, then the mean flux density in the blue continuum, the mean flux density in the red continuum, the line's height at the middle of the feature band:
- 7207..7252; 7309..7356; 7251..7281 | 4.89 Ang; 6.92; 6.67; 6.83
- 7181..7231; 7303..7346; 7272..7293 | 2.26 Ang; 6.56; 6.82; 6.73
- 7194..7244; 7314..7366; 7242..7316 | 6.38 Ang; 6.78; 6.57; 6.67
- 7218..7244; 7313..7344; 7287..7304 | 2.02 Ang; 7.13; 6.85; 6.94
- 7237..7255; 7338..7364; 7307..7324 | 0.09 Ang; 6.18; 6.65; 6.49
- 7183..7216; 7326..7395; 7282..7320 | -0.78 Ang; 6.1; 6.33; 6.25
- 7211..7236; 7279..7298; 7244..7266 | 3.73 Ang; 7.52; 6.2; 6.88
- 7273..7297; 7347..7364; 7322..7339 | -1.47 Ang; 6.01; 6.23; 6.15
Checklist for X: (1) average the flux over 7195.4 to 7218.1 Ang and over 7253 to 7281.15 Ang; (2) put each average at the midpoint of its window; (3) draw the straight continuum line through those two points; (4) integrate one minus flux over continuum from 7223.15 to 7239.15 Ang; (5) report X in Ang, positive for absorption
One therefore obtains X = -3.0 Ang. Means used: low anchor 6.43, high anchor 5.69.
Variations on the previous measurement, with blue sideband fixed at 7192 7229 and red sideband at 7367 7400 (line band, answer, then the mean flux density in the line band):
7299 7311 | -0.78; 6.69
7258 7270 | 1.93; 5.46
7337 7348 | -2.08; 7.21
